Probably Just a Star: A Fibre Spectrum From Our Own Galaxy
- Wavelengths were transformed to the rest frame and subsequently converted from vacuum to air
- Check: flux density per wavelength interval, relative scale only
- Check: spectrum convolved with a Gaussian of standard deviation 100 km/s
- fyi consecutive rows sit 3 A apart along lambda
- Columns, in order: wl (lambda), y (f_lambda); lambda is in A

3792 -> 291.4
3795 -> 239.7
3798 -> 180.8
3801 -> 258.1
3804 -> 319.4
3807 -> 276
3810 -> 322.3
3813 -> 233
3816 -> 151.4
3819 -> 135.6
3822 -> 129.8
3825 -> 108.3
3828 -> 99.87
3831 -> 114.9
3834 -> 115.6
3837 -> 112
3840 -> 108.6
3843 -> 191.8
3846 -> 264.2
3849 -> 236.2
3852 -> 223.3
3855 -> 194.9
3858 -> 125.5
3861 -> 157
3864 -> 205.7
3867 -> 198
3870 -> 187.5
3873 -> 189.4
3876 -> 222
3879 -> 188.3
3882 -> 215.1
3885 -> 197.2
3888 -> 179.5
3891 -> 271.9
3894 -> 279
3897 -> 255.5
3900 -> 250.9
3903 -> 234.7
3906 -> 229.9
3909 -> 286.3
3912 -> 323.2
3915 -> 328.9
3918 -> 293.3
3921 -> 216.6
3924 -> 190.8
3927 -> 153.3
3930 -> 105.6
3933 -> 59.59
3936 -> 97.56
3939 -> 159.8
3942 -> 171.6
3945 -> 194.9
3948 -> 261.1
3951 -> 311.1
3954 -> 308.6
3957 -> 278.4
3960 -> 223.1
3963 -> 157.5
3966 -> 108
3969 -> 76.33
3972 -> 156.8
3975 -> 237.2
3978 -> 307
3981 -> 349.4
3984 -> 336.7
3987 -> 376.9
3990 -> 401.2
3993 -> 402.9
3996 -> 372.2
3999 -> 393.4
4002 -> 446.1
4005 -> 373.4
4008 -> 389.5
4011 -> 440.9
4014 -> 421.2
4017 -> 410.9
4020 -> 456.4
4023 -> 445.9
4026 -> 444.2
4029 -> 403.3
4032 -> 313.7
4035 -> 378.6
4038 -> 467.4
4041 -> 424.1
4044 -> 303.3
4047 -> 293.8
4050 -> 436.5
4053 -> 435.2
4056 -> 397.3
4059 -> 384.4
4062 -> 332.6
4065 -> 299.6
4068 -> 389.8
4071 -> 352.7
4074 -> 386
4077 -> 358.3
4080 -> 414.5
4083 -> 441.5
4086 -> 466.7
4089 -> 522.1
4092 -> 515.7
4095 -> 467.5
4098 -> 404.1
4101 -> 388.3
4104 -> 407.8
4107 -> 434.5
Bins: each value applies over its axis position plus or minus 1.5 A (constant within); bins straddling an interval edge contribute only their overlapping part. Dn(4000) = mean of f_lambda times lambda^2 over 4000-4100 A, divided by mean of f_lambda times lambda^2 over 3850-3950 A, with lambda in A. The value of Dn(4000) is 2.1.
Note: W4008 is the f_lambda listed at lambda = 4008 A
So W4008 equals 389.5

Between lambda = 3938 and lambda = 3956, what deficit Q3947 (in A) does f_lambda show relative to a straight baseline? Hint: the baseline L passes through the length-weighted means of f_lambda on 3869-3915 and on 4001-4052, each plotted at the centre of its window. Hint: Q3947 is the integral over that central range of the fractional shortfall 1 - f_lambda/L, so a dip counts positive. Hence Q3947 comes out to 4.04 A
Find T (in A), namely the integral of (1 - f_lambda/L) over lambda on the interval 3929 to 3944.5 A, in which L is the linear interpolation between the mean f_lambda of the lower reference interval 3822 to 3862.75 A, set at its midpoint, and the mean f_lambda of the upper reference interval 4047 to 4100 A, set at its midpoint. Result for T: 8.1 A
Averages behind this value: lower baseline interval 157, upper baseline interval 408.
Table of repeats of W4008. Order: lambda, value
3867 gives 198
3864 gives 205.7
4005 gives 373.4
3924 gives 190.8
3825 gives 108.3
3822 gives 129.8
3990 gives 401.2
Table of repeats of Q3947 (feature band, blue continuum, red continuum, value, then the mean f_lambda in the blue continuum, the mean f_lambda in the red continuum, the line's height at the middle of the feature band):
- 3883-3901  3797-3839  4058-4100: 0.64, 182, 410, 246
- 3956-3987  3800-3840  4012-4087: 8.96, 179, 394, 321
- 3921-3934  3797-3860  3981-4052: 6.82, 186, 396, 297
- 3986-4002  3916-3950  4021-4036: -3.79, 177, 400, 319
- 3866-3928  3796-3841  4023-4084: 3.50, 179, 384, 248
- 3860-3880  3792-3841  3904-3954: 0.60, 186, 215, 199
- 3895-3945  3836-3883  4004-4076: 8.30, 189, 391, 257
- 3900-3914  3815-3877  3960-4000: -3.32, 165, 279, 217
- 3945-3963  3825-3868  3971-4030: 3.13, 165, 380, 315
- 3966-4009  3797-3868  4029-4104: 1.11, 186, 399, 327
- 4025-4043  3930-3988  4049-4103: -3.23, 215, 410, 340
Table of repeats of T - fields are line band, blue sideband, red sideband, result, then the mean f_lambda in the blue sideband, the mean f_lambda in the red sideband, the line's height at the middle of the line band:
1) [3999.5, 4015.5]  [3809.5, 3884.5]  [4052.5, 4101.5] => -3.5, 176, 409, 339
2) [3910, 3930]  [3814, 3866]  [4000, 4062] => 1.3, 158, 402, 260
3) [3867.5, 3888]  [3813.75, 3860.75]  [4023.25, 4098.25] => 0.2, 155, 402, 200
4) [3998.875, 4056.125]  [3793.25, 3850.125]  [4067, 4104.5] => -4.9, 189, 425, 373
